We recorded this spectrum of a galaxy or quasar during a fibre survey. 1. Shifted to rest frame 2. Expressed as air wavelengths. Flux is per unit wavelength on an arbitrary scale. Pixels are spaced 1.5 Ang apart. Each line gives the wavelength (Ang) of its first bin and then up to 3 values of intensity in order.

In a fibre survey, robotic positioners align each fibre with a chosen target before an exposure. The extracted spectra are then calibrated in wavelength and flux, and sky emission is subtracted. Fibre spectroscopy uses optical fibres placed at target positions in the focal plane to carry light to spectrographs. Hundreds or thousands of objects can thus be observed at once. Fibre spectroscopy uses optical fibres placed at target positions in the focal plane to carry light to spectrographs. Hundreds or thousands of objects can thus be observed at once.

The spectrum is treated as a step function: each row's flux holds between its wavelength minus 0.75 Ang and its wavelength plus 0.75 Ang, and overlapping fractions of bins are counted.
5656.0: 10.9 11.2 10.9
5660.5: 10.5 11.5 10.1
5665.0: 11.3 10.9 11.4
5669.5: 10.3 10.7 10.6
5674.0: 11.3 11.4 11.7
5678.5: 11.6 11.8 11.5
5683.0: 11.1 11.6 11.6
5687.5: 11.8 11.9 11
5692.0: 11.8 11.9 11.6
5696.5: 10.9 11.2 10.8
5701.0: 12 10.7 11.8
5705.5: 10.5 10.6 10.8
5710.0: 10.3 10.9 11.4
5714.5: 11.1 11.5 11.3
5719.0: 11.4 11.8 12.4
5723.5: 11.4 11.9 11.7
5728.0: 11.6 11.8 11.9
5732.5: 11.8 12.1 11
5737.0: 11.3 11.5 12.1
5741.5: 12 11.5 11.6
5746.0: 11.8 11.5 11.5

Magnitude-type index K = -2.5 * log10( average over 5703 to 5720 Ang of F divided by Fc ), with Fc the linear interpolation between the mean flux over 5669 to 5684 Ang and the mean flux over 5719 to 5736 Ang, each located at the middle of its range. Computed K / 0.05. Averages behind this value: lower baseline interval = 11.2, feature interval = 11.1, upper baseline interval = 11.8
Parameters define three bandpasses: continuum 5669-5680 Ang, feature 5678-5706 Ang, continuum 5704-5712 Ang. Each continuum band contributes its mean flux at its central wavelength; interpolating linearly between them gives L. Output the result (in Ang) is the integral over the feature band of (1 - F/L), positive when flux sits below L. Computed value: -1.3 Ang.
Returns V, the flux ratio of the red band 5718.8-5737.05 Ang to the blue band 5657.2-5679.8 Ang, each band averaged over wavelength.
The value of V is 1.1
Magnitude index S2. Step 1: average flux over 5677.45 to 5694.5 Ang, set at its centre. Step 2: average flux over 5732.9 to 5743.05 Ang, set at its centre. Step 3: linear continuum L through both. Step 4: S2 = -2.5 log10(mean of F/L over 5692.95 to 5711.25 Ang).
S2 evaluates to 0.052 mag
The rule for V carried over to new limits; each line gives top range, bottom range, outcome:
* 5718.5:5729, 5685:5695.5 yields 1.01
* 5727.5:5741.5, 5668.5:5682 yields 1.04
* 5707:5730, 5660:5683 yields 1.02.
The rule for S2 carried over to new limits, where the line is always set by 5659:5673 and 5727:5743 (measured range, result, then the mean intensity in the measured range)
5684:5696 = -0.05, 11.6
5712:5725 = -0.01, 11.5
